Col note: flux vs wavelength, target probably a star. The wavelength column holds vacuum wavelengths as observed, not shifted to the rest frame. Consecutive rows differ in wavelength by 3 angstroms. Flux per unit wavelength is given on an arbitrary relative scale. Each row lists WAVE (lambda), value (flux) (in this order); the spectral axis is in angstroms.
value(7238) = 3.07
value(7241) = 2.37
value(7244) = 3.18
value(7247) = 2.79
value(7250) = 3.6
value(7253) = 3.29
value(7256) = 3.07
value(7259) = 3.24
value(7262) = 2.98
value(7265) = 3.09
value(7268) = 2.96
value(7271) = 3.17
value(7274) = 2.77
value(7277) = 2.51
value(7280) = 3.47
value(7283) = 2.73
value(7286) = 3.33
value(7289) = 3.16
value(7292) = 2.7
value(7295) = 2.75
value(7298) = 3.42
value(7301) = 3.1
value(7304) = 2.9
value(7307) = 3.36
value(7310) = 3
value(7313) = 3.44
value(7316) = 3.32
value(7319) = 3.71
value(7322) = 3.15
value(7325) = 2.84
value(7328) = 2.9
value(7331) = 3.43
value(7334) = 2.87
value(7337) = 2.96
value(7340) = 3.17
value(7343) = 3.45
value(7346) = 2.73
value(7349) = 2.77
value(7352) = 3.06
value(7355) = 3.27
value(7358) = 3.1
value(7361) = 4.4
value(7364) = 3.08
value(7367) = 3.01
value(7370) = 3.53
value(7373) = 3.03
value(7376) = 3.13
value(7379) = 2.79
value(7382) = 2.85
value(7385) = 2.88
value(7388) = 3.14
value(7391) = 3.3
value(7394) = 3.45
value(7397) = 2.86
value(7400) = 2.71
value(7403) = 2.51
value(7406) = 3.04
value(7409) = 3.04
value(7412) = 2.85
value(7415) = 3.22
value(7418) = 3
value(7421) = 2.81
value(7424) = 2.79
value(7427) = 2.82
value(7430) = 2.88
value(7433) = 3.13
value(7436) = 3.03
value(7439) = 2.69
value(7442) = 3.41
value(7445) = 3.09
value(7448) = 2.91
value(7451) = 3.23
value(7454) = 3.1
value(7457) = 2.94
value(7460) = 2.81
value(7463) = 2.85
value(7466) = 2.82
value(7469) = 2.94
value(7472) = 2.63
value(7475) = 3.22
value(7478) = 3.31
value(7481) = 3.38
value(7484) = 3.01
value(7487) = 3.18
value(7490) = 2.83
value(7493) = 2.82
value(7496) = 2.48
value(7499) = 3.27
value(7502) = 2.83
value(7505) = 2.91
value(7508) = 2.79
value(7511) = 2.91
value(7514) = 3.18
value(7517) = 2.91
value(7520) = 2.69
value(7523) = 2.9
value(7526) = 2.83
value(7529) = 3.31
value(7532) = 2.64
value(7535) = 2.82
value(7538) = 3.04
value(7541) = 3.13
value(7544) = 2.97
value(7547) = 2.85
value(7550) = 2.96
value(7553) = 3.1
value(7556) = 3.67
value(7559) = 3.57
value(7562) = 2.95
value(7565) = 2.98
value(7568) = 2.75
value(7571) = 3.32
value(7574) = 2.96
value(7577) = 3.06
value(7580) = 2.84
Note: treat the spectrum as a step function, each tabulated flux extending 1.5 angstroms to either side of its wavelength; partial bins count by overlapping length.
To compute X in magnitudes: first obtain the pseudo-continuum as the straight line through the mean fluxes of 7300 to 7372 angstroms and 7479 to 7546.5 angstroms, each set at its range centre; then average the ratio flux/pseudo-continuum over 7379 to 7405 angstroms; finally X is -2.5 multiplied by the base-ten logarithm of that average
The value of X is 0.057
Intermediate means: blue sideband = 3.19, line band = 2.95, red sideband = 2.95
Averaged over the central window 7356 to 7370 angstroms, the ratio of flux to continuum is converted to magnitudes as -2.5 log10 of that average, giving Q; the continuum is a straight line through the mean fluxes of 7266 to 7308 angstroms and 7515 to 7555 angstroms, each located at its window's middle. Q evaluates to -0.14 mag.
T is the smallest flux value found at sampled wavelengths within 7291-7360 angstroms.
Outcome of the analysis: 2.7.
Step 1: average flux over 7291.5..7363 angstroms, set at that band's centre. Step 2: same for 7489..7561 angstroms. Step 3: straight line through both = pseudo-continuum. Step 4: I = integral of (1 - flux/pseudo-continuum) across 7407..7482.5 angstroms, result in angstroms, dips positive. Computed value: 1.4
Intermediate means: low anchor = 3.16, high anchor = 2.98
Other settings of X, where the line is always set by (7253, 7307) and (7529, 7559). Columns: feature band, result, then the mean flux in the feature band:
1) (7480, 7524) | 0.045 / 2.93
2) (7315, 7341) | -0.037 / 3.15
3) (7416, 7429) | 0.066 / 2.87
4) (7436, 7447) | 0.000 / 3.05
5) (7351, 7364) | -0.129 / 3.43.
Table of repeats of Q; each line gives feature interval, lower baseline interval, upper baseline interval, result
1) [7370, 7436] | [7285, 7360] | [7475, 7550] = 0.03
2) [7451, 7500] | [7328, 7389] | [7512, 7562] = 0.03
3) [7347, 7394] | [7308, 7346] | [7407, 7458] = -0.02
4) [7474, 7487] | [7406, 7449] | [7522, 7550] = -0.09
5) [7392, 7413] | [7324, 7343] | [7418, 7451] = 0.02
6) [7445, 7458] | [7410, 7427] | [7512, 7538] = -0.05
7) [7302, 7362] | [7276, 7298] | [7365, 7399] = -0.05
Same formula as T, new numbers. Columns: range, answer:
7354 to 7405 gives 2.51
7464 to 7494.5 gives 2.63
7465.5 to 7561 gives 2.48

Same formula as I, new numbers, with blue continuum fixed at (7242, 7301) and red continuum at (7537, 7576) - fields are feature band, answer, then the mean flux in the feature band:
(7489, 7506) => 1.28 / 2.86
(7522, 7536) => 0.86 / 2.9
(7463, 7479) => 0.64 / 2.96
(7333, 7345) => -0.15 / 3.11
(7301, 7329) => -1.06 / 3.18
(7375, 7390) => 0.54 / 2.96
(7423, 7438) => 0.75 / 2.93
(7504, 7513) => 0.60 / 2.88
